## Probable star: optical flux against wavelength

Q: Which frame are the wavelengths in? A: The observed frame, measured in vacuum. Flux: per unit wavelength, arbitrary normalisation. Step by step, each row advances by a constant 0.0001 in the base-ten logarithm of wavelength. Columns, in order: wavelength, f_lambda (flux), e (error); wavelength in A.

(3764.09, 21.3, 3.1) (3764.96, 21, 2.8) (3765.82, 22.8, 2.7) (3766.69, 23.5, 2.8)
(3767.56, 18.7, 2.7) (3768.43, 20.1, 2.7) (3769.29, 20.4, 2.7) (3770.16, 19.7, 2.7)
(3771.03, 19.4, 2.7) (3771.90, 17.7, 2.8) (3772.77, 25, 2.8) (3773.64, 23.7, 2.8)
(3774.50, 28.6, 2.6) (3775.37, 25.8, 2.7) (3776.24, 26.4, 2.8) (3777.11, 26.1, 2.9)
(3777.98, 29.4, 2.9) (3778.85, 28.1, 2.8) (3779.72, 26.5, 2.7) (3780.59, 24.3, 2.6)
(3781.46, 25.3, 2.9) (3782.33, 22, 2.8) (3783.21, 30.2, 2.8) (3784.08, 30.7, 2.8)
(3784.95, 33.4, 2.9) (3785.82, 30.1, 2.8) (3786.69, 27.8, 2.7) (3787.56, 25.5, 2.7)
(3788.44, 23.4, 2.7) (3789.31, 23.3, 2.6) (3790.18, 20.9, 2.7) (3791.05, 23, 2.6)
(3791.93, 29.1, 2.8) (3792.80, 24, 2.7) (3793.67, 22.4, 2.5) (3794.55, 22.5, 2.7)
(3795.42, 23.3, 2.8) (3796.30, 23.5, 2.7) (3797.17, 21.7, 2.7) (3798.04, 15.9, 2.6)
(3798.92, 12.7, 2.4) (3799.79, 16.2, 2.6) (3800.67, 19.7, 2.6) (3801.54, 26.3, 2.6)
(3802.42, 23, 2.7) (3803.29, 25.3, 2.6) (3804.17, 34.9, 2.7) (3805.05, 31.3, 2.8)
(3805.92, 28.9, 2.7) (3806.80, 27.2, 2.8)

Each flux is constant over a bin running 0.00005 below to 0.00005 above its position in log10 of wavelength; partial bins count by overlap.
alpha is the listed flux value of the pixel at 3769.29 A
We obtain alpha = 20.4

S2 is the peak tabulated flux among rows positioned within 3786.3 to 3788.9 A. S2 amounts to 27.8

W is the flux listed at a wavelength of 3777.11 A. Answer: 26.1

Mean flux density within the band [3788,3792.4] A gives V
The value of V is 23.9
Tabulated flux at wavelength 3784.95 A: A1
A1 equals 33.4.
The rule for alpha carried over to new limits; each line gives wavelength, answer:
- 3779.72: 26.5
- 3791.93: 29.1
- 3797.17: 21.7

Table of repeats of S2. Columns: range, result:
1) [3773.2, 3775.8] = 28.6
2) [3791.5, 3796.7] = 29.1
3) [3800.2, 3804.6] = 34.9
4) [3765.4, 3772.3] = 23.5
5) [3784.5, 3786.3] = 33.4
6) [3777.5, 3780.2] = 29.4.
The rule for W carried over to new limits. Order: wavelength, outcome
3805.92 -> 28.9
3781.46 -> 25.3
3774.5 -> 28.6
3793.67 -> 22.4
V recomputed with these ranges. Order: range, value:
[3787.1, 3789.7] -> 24.1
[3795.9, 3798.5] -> 20.3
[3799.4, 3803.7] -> 22.2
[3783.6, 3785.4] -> 32.1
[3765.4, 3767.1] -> 23.1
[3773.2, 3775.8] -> 26.1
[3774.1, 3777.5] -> 26.7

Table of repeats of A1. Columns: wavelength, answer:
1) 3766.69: 23.5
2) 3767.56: 18.7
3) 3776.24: 26.4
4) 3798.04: 15.9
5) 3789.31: 23.3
